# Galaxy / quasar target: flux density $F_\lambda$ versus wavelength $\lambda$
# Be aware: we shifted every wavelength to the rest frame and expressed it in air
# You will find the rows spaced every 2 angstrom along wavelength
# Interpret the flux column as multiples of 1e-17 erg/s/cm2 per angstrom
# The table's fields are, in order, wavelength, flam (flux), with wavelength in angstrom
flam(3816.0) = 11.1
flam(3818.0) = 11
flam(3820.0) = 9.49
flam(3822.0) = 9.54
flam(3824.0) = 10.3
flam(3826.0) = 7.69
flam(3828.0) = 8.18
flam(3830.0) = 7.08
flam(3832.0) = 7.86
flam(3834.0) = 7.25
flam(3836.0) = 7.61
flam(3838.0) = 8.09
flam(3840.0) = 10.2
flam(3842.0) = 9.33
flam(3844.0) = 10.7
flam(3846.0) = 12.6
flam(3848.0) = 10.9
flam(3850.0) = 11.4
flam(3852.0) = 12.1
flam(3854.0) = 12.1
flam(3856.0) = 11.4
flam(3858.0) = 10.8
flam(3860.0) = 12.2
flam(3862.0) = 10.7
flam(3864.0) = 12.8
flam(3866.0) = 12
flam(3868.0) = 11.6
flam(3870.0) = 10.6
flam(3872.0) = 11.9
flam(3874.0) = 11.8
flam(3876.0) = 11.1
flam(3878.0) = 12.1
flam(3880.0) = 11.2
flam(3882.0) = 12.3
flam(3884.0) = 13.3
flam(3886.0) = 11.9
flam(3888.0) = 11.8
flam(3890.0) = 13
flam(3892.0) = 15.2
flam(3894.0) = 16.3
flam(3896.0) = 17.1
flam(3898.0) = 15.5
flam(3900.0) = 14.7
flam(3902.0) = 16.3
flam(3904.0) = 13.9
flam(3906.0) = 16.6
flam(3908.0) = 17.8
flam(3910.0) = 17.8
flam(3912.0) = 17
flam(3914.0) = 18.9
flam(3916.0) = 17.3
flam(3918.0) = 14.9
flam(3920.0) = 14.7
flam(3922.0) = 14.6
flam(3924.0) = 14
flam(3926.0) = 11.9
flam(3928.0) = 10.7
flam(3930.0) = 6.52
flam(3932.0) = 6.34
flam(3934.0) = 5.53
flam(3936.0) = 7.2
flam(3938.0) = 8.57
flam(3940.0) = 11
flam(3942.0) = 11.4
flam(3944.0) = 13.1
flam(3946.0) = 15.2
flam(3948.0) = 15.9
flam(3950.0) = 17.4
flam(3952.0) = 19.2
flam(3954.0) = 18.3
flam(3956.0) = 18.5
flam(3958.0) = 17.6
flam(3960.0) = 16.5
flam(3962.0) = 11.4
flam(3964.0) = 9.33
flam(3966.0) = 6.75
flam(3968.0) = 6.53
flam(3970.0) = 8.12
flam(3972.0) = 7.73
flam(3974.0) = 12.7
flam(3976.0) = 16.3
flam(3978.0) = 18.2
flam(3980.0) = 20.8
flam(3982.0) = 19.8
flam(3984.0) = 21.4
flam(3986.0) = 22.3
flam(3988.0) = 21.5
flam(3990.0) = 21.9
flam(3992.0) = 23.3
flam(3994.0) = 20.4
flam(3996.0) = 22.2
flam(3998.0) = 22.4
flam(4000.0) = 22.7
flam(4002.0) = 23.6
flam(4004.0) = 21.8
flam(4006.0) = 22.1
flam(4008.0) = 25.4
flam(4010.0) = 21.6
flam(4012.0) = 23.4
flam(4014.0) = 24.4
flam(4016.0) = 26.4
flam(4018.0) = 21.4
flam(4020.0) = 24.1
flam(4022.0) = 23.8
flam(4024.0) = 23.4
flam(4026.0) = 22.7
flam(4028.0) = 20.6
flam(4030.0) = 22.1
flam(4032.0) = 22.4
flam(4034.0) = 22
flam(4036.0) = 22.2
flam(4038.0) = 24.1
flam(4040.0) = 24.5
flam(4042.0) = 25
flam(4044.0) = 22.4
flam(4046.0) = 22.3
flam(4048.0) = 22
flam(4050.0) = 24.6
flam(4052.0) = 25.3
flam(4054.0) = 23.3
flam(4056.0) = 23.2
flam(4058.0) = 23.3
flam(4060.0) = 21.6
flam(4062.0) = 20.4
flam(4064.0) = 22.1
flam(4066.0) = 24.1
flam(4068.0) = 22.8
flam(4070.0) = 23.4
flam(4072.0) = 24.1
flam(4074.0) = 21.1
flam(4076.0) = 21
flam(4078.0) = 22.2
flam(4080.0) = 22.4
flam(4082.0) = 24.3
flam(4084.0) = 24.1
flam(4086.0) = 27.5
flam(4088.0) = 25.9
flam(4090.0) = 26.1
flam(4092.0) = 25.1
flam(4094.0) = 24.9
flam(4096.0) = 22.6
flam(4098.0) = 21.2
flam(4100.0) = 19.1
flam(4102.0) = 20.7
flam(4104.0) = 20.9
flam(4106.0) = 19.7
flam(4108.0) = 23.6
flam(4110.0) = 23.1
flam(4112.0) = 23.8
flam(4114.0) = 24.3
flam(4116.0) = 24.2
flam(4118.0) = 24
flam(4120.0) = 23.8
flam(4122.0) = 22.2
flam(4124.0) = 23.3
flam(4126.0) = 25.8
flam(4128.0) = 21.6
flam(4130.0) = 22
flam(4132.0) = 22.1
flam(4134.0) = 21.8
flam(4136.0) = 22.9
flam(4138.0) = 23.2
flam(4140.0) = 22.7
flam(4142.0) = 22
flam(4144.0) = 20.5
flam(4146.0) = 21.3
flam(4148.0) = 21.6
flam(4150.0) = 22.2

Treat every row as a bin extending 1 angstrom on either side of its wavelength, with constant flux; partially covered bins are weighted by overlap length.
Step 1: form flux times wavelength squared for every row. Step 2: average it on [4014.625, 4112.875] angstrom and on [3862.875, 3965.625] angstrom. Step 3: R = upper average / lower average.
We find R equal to 1.84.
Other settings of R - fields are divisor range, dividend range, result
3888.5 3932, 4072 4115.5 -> 1.71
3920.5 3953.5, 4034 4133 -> 2.08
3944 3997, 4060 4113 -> 1.47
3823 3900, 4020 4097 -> 2.26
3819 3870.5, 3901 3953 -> 1.39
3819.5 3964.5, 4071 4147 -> 2.04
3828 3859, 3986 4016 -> 2.49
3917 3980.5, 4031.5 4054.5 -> 1.93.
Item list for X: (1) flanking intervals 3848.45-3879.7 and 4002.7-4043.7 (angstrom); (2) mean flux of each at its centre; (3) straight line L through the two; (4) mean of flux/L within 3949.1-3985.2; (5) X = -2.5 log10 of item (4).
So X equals 0.27 mag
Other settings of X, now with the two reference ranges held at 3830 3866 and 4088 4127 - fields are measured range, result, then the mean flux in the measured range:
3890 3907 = -0.20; 15.5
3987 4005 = -0.25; 22.2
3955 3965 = 0.09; 14.7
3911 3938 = 0.16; 12.1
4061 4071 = -0.07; 22.6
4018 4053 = -0.18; 23.1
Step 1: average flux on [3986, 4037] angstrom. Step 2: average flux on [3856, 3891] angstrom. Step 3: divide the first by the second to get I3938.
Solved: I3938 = 1.9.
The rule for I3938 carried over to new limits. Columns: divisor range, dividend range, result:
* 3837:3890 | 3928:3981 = 1.09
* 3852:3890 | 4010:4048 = 1.96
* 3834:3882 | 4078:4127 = 2.12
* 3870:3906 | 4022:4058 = 1.71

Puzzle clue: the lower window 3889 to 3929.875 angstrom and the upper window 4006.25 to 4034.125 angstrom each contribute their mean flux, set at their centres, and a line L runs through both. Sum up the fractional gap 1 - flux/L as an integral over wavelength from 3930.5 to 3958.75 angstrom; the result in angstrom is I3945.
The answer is 7.6 angstrom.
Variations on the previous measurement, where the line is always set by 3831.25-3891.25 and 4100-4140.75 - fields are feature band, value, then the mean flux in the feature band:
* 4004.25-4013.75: -2.9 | 23.1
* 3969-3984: 1.0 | 15.2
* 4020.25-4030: -2.2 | 22.7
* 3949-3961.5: -1.9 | 17.7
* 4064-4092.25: -4.0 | 23.8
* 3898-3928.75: -4.7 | 15.4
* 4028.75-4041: -2.6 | 22.8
